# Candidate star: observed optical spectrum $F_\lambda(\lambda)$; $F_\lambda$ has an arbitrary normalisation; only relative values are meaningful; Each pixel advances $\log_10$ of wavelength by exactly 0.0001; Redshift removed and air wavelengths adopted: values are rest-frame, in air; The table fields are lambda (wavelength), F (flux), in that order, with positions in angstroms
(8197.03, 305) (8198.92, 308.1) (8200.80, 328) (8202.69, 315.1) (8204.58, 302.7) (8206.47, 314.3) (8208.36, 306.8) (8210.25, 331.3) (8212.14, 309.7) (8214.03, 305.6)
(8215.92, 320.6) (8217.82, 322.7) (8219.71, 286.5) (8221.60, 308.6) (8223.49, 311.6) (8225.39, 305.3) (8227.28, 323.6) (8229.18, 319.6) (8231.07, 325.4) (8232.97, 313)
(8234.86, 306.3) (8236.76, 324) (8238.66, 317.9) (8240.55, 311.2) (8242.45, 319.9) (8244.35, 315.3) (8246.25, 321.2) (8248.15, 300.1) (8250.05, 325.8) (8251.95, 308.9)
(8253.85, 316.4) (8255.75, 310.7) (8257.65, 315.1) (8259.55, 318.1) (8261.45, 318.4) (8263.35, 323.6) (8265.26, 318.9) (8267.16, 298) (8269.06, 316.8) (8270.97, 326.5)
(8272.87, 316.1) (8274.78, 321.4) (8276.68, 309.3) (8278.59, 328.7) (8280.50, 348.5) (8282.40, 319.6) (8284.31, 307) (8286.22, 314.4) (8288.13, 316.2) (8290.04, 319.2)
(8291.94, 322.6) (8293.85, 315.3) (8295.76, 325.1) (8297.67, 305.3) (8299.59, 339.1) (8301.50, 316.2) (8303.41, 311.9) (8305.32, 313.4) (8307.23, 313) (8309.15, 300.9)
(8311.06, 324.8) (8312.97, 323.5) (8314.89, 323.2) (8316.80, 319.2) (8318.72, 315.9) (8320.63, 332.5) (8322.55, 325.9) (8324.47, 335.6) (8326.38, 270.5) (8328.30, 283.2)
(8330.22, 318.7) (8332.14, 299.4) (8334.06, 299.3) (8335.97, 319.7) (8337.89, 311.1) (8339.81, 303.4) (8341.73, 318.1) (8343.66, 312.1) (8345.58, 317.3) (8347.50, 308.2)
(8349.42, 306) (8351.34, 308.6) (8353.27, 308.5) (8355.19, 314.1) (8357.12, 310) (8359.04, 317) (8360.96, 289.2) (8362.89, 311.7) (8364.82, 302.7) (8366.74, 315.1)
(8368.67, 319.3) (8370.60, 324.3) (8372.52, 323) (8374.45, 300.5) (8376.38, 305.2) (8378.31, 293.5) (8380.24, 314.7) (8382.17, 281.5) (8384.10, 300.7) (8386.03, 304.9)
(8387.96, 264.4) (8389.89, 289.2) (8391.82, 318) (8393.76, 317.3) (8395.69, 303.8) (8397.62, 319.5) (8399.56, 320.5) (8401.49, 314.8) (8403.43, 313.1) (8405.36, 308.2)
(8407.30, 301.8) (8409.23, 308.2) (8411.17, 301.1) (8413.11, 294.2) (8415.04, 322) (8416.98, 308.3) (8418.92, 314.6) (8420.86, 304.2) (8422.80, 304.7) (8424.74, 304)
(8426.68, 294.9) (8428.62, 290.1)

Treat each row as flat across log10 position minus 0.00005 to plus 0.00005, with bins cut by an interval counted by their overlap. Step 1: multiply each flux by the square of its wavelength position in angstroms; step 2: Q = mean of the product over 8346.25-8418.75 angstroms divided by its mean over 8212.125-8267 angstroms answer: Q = 1.0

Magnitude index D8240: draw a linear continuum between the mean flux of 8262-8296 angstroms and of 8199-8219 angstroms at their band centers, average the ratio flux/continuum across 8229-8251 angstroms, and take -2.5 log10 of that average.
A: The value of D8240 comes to 0.001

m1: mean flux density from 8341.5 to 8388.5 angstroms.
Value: 307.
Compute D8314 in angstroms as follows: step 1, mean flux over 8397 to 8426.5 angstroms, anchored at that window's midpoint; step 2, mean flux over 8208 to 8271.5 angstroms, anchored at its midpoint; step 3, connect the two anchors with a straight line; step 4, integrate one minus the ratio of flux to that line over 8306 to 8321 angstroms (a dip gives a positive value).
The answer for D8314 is -0.3 angstroms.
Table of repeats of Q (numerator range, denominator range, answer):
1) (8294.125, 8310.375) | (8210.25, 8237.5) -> 1.03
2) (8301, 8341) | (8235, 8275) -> 1.00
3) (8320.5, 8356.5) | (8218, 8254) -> 1.01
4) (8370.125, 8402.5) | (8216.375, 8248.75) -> 1.01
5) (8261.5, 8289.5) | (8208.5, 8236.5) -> 1.03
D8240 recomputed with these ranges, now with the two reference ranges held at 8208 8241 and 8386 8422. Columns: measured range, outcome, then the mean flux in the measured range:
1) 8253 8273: -0.01 mag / 316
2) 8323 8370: 0.00 mag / 309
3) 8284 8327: -0.02 mag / 318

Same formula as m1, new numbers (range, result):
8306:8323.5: 320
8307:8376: 312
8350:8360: 311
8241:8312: 317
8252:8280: 317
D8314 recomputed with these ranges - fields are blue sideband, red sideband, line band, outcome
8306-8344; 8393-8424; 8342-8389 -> 0.7 angstroms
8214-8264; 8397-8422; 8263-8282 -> -0.4 angstroms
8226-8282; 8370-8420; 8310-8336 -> -0.1 angstroms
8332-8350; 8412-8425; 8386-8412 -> 0.2 angstroms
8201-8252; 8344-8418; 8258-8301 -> -1.0 angstroms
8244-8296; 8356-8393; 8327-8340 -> 0.2 angstroms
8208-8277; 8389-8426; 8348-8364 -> 0.1 angstroms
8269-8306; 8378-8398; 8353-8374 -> -0.5 angstroms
